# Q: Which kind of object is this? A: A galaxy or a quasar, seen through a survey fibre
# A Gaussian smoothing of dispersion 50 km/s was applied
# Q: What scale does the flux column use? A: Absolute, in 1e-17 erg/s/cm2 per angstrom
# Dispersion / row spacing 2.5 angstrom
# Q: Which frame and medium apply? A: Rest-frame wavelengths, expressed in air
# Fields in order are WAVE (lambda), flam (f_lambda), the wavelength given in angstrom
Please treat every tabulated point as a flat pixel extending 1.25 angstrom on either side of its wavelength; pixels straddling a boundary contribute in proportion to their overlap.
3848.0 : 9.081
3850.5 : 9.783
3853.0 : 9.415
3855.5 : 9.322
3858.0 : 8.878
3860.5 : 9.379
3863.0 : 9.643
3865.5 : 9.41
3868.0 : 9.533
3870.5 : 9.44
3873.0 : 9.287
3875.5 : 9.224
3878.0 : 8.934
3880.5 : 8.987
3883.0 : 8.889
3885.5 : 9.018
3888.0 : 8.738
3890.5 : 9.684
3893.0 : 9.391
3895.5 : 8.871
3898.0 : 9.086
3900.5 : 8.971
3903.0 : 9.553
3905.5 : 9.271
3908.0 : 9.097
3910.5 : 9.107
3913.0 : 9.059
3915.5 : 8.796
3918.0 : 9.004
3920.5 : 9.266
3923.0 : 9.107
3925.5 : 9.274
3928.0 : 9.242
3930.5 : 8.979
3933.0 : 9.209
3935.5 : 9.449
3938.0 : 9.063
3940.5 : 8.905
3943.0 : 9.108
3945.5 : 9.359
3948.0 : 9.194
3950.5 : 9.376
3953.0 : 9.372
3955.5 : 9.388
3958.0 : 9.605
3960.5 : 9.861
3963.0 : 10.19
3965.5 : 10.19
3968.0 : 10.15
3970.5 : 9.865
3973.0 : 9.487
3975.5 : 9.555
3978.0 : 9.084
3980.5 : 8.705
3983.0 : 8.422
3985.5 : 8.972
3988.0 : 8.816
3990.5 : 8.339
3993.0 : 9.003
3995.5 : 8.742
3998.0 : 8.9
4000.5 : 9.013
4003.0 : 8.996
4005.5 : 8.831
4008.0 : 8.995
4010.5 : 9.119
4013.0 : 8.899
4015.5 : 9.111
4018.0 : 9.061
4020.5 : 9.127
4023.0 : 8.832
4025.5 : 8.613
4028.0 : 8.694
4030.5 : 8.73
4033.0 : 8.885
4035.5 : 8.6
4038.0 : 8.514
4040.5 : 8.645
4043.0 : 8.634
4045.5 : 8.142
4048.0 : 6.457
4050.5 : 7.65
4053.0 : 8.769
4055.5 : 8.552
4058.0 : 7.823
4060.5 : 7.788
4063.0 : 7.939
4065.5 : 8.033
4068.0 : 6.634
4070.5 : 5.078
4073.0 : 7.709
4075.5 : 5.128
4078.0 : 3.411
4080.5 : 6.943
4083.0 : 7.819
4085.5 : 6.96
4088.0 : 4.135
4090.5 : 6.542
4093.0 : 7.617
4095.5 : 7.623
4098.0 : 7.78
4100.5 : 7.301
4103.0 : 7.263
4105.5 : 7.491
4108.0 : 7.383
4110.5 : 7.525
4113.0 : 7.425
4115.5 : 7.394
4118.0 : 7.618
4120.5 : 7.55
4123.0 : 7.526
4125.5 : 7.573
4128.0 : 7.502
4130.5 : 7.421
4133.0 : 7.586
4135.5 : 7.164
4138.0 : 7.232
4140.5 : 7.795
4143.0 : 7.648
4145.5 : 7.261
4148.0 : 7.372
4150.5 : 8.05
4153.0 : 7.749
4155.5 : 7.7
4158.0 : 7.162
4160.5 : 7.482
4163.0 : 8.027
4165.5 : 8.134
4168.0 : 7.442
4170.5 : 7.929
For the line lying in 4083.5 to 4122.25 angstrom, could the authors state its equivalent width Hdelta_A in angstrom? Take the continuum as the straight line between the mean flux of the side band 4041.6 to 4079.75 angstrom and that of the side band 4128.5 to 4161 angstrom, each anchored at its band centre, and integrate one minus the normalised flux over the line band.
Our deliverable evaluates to 0.8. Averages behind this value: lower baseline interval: 7.19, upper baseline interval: 7.51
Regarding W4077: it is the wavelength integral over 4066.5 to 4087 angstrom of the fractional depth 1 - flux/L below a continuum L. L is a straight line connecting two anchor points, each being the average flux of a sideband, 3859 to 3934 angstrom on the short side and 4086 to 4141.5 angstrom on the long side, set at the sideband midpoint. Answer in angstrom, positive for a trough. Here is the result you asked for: 3.8 angstrom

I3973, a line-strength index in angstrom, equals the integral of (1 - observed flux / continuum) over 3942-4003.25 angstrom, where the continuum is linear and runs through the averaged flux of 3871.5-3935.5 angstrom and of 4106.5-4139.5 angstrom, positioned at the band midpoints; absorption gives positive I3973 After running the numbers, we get -4.8 angstrom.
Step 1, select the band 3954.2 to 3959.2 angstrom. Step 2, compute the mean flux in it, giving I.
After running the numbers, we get 9.49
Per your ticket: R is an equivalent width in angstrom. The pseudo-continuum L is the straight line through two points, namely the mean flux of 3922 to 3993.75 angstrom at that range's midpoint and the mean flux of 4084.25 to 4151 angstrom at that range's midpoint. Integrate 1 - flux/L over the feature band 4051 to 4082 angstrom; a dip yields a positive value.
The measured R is 3.7 angstrom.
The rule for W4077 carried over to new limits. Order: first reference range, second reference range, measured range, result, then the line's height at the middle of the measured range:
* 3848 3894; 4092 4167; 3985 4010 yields -1.3 angstrom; 8.43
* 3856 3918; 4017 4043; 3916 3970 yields -2.3 angstrom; 9.01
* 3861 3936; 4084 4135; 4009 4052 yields -3.2 angstrom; 7.98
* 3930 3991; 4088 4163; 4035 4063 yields 0.6 angstrom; 8.31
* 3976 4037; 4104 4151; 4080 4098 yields 2.4 angstrom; 7.93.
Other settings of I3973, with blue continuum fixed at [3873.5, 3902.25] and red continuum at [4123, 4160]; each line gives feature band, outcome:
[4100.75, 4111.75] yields 0.47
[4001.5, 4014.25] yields -0.96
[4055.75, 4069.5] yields 0.59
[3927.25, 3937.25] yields -0.45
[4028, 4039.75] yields -0.72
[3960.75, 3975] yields -2.25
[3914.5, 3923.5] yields -0.15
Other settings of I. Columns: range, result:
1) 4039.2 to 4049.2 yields 7.98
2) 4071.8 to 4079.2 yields 5.41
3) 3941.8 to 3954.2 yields 9.28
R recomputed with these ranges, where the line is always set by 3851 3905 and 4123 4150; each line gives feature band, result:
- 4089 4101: 0.7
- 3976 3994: -0.6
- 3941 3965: -2.1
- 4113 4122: 0.1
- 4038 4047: -0.3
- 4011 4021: -0.9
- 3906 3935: -0.6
